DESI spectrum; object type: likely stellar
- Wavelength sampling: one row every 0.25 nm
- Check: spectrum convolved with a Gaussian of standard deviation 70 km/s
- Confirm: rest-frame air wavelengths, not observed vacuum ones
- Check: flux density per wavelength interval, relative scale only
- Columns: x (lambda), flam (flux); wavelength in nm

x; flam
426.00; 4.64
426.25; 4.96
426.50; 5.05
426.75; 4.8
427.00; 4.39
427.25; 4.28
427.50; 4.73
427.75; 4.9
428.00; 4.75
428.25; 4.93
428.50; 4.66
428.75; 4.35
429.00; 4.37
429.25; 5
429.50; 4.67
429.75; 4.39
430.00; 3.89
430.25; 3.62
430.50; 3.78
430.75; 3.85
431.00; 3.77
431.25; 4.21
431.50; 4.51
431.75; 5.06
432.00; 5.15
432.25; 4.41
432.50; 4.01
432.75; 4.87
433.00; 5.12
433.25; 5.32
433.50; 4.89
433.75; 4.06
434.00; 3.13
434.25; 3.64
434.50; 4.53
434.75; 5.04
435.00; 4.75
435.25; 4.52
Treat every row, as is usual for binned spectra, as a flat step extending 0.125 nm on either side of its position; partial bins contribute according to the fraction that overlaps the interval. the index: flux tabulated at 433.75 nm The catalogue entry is 4.06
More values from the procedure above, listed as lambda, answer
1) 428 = 4.75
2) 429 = 4.37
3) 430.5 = 3.78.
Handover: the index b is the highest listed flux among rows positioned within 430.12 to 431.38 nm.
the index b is 4.21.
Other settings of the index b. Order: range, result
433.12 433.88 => 5.32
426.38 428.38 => 5.05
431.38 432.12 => 5.15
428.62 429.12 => 4.37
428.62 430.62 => 5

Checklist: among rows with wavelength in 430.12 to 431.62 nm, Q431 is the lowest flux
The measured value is 3.62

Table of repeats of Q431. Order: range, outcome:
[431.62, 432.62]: 4.01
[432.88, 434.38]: 3.13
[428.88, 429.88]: 4.37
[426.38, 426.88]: 4.8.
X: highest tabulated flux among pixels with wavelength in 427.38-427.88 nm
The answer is 4.9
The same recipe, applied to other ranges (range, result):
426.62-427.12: 4.8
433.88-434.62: 4.53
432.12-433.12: 5.12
